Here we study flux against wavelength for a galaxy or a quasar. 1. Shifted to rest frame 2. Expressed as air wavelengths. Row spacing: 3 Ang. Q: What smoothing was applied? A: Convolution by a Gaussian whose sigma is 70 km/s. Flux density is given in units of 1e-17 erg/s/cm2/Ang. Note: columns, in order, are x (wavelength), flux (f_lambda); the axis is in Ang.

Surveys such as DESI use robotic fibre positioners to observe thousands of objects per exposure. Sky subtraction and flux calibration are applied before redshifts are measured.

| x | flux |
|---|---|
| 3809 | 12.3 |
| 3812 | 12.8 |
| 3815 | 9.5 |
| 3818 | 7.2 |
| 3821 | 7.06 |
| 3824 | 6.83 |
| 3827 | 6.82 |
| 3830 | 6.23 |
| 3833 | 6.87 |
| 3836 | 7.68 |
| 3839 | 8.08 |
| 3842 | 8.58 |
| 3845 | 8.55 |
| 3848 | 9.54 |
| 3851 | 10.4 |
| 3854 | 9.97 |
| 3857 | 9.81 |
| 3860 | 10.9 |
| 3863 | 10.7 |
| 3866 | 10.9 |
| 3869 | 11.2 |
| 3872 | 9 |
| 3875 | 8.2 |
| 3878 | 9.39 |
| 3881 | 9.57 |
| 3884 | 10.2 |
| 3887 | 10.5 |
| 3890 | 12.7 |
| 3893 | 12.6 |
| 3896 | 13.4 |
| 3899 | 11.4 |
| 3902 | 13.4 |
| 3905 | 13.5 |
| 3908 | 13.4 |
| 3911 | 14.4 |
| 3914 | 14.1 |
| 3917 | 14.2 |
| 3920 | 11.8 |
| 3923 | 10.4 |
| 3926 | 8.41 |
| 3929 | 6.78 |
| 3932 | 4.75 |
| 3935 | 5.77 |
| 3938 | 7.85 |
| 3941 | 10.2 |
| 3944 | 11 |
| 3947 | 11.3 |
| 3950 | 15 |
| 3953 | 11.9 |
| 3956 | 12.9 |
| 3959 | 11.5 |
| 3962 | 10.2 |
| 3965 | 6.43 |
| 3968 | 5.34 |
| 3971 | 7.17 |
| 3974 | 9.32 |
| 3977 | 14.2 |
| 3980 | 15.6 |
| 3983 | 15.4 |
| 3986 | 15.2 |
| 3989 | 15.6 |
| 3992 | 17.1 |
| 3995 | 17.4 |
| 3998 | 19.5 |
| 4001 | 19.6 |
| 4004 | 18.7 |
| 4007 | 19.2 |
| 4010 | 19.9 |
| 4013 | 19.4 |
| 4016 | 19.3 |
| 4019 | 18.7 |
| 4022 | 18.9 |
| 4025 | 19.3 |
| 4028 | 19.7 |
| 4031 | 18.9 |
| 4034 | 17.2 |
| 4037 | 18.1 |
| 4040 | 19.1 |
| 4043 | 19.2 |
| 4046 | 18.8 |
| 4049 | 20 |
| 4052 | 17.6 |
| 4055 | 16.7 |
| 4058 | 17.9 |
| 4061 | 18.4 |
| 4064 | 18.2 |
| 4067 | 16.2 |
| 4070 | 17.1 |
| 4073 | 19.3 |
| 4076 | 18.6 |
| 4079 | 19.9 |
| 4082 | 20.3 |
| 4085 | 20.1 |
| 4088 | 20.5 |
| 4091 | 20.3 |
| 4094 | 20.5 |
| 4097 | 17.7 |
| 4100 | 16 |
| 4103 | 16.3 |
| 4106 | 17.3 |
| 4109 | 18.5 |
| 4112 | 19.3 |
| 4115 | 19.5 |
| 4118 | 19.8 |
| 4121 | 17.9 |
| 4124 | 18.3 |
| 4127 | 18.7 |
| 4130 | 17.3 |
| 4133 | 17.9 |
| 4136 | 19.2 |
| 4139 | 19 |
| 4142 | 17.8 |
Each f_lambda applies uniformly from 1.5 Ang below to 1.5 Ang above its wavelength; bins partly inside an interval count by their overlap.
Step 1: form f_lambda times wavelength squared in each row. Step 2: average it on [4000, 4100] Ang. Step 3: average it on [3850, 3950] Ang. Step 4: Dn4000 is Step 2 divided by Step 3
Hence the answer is 1.89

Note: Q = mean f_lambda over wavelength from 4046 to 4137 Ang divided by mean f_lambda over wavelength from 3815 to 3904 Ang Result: 1.93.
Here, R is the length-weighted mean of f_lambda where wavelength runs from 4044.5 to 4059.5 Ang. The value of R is 18.2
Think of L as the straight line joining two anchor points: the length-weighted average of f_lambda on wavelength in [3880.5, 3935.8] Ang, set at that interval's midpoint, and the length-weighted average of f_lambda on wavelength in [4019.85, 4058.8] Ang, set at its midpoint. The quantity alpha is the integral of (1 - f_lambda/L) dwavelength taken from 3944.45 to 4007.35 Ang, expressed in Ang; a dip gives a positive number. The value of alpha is 6.5 Ang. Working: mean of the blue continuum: 11.2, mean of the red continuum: 18.6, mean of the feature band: 13.6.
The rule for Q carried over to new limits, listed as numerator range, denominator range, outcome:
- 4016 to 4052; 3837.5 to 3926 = 1.71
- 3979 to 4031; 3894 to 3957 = 1.62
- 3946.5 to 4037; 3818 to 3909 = 1.57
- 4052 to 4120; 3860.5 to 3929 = 1.63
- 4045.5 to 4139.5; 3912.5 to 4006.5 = 1.52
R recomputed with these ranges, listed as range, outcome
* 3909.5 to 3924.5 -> 13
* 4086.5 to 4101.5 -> 19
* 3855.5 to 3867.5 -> 10.6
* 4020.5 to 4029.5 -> 19.3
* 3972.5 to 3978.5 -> 11.8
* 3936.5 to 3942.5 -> 9.02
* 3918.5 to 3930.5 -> 9.35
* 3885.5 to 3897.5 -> 12.3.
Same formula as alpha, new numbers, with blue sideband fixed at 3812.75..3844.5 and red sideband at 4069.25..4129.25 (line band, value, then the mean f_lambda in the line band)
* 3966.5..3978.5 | 4.06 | 9.01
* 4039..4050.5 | -1.90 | 19.3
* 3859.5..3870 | -2.05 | 10.9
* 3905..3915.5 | -2.76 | 13.9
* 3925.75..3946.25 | 7.11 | 7.91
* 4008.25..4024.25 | -4.03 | 19.2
